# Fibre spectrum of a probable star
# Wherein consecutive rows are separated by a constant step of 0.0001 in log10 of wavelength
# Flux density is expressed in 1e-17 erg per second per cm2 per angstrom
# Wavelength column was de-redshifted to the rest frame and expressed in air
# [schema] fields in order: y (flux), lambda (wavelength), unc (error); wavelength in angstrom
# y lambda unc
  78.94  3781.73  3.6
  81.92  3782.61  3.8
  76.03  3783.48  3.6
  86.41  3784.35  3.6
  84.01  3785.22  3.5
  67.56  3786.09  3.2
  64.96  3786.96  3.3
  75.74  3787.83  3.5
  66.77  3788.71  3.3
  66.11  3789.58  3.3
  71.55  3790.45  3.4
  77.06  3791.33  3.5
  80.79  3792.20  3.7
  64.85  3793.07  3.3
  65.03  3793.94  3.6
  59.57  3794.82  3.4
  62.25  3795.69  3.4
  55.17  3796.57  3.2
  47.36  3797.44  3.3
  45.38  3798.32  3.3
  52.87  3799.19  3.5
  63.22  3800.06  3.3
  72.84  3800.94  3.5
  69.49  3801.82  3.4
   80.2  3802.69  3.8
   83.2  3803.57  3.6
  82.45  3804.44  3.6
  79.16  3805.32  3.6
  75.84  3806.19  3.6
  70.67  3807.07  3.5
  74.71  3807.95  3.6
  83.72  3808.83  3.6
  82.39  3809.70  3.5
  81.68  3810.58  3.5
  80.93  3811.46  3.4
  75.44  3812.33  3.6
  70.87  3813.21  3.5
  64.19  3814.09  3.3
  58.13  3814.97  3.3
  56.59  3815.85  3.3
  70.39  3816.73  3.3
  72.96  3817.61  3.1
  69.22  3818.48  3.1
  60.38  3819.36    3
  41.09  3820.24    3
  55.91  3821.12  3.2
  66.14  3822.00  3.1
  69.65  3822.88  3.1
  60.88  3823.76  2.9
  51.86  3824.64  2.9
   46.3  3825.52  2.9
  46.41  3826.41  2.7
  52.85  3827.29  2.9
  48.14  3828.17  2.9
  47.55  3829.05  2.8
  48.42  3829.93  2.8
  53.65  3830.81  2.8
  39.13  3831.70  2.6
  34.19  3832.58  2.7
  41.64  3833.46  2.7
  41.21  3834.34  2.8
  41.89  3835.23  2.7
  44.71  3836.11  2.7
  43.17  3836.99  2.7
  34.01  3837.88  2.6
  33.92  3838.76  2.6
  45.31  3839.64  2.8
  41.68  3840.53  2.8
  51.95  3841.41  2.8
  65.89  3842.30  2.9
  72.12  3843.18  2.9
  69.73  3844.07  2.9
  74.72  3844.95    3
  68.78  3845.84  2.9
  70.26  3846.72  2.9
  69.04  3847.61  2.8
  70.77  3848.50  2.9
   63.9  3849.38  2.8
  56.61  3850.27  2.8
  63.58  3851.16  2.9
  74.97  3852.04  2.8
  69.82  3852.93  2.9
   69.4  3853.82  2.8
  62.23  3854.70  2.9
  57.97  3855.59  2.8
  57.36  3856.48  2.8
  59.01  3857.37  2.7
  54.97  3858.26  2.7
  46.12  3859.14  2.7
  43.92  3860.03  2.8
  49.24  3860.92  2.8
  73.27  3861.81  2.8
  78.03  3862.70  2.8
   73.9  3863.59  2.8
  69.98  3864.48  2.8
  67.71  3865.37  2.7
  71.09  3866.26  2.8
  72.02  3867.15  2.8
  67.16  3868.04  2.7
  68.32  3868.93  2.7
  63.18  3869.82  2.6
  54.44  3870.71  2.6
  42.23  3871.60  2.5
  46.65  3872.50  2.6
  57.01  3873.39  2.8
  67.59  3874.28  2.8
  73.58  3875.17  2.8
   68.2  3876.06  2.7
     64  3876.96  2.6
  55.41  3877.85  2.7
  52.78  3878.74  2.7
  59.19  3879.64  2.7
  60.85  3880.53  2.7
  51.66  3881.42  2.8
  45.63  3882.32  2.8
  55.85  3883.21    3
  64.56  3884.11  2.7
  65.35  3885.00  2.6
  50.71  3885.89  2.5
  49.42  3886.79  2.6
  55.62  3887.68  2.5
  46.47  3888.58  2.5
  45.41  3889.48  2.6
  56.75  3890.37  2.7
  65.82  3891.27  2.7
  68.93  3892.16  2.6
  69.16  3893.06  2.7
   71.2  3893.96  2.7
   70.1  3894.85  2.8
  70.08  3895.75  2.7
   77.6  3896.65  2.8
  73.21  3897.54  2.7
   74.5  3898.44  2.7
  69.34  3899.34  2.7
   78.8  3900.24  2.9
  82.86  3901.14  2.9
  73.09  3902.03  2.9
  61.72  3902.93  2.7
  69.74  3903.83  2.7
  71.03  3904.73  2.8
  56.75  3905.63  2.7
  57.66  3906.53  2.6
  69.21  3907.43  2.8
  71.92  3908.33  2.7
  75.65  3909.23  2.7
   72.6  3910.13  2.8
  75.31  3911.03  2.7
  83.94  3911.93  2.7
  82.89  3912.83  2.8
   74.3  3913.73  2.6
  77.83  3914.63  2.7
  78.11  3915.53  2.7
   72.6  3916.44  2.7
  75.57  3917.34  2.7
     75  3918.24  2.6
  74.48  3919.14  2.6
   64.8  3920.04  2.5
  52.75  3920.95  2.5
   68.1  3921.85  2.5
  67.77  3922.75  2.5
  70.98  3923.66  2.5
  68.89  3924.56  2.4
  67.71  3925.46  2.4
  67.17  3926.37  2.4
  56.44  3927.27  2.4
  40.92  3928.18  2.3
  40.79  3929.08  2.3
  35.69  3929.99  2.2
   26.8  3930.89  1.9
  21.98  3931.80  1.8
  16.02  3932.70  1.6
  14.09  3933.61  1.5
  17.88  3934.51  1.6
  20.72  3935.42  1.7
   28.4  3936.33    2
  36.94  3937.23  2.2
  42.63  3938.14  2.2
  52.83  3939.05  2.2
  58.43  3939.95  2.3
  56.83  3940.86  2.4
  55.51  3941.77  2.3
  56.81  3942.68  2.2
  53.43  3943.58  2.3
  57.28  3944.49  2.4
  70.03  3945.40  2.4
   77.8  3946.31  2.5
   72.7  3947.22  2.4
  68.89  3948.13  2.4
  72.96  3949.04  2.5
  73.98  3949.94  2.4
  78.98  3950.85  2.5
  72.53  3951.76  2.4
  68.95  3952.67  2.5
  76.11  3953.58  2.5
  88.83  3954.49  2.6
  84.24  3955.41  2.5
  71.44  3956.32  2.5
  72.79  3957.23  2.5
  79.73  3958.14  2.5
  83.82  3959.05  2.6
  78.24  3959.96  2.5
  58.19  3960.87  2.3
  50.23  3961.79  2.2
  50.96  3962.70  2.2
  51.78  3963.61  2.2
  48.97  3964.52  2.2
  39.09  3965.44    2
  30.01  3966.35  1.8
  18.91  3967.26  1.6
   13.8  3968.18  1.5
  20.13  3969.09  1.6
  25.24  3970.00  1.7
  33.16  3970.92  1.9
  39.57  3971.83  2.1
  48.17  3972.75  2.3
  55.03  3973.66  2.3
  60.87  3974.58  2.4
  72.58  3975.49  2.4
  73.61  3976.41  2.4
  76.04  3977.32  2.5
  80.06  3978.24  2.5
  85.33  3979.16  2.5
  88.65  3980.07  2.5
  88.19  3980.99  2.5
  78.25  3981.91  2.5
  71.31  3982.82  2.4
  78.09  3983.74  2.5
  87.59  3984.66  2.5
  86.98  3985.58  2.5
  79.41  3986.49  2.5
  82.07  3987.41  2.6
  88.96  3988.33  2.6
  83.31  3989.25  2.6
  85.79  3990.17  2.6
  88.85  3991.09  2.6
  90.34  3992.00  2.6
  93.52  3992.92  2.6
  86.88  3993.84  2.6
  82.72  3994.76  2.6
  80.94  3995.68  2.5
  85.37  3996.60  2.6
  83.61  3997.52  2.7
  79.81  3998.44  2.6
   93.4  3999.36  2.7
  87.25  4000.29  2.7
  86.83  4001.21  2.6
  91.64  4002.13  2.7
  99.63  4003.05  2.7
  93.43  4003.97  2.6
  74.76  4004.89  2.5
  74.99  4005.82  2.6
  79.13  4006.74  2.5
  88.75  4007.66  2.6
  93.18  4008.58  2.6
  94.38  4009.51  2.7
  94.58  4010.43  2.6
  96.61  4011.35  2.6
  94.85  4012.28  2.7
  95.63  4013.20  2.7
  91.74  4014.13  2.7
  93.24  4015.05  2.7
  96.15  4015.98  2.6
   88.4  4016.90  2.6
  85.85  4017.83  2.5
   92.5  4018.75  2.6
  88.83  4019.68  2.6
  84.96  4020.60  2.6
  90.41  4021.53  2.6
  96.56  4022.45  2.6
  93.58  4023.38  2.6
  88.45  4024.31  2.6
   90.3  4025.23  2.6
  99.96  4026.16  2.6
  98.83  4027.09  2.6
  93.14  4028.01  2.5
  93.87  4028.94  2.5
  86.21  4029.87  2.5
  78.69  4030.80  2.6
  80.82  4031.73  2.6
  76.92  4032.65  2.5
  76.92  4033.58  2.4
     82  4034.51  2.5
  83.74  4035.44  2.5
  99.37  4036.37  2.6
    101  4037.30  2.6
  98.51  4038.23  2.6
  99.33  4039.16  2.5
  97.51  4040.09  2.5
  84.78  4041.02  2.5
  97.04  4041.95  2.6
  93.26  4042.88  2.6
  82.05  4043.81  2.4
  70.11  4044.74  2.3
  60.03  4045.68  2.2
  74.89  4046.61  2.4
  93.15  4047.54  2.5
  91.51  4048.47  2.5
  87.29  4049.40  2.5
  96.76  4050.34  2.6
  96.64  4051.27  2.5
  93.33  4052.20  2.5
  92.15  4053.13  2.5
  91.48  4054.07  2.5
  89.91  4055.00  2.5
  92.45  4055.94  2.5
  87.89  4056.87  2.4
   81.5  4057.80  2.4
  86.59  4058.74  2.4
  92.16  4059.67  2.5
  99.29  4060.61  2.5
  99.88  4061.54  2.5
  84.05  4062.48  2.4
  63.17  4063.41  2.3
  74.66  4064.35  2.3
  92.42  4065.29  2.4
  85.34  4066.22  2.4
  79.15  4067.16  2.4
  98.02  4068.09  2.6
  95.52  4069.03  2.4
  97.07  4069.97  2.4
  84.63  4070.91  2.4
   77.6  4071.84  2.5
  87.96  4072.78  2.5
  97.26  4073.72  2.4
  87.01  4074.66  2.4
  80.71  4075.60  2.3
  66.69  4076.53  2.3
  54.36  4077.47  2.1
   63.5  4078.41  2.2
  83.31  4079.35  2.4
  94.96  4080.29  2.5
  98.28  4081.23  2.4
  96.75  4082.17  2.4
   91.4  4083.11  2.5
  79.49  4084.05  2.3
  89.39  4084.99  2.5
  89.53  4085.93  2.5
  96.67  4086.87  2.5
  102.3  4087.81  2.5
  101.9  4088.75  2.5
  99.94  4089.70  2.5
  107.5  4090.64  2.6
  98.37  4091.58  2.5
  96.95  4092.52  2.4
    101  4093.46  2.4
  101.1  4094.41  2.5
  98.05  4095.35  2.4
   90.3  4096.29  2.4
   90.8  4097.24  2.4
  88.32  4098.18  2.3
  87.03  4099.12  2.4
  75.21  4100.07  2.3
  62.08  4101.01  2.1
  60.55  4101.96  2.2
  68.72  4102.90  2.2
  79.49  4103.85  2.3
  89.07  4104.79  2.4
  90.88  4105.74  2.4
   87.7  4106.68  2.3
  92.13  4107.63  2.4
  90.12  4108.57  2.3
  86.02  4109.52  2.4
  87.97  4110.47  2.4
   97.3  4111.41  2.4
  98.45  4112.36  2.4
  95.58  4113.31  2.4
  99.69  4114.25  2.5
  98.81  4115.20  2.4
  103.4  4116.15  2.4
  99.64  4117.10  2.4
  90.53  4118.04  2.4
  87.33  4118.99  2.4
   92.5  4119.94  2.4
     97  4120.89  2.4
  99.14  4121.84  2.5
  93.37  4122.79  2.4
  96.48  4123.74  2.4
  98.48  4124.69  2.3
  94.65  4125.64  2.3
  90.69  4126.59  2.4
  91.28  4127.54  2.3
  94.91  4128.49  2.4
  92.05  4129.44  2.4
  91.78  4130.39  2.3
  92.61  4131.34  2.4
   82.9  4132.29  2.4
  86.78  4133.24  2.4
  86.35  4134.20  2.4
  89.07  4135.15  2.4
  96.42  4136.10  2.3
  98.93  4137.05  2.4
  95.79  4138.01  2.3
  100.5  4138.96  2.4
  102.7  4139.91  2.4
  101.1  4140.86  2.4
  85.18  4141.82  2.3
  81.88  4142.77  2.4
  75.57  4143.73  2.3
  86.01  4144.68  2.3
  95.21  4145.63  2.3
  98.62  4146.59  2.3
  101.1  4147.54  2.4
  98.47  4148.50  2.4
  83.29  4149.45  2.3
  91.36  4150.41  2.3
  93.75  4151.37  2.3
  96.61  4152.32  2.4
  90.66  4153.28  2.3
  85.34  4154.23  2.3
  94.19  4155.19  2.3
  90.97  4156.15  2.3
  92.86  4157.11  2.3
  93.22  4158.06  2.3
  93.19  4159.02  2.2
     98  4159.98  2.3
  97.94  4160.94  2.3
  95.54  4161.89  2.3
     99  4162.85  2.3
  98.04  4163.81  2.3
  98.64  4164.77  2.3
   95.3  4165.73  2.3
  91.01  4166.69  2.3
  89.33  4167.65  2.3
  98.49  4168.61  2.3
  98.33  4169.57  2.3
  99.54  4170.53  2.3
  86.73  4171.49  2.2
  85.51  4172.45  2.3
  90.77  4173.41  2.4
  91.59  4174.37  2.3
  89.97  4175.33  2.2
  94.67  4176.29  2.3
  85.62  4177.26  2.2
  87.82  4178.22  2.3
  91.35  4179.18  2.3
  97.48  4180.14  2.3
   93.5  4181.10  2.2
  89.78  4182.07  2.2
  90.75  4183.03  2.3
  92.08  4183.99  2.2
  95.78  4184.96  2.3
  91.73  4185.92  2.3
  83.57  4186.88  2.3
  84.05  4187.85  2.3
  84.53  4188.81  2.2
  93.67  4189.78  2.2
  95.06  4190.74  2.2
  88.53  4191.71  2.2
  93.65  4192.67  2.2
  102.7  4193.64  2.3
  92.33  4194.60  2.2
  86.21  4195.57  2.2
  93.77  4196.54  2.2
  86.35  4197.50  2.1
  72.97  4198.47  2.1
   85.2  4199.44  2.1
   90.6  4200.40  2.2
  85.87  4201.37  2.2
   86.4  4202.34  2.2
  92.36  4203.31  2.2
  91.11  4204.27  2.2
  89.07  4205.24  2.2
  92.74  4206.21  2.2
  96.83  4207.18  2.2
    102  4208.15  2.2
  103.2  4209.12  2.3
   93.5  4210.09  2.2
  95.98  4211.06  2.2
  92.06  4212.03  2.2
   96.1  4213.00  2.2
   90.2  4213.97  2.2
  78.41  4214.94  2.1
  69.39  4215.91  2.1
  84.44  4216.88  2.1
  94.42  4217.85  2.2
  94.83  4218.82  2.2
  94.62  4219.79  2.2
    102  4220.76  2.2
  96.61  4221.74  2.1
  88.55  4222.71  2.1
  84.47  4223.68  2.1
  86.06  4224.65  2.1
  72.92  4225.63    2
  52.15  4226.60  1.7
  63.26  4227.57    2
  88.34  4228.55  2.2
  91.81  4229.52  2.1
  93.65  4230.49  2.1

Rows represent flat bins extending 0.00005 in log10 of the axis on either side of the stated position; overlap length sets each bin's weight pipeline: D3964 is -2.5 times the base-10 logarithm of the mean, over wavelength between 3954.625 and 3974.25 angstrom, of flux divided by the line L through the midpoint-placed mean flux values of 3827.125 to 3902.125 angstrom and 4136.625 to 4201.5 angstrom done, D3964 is 0.35 mag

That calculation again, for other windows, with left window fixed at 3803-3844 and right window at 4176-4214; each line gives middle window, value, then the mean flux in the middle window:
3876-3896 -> 0.098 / 59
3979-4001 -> -0.156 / 84.9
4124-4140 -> -0.089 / 93.1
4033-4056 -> -0.138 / 88.9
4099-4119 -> -0.048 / 87.6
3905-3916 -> -0.098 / 73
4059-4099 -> -0.104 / 89.4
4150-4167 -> -0.073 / 94.2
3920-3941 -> 0.450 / 45.1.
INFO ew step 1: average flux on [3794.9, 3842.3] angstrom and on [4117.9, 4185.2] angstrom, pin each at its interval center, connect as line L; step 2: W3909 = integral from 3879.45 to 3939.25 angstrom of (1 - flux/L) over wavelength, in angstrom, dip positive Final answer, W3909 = 7.1 angstrom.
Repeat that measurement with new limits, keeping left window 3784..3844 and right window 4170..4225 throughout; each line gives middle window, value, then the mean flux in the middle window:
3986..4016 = -4.87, 88.1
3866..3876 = 0.57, 62.2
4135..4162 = -1.94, 93.3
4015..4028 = -2.46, 92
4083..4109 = -2.03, 89.5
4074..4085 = -0.05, 82.1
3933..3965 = 5.36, 59.9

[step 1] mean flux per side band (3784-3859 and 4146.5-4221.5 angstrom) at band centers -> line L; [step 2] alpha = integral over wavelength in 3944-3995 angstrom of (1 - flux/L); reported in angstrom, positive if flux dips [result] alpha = 4.3 angstrom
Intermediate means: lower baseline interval 62.3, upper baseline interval 92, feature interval 68.2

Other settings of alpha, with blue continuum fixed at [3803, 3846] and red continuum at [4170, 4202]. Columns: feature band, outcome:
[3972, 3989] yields -0.78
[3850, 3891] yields 2.24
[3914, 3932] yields 1.85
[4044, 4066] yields -2.06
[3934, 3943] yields 3.51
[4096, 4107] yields 0.32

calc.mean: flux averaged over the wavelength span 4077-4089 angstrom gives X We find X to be 87.6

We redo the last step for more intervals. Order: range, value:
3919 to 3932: 55.2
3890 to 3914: 71.3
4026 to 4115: 88.4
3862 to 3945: 60.5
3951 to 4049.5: 79.3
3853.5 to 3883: 60.7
